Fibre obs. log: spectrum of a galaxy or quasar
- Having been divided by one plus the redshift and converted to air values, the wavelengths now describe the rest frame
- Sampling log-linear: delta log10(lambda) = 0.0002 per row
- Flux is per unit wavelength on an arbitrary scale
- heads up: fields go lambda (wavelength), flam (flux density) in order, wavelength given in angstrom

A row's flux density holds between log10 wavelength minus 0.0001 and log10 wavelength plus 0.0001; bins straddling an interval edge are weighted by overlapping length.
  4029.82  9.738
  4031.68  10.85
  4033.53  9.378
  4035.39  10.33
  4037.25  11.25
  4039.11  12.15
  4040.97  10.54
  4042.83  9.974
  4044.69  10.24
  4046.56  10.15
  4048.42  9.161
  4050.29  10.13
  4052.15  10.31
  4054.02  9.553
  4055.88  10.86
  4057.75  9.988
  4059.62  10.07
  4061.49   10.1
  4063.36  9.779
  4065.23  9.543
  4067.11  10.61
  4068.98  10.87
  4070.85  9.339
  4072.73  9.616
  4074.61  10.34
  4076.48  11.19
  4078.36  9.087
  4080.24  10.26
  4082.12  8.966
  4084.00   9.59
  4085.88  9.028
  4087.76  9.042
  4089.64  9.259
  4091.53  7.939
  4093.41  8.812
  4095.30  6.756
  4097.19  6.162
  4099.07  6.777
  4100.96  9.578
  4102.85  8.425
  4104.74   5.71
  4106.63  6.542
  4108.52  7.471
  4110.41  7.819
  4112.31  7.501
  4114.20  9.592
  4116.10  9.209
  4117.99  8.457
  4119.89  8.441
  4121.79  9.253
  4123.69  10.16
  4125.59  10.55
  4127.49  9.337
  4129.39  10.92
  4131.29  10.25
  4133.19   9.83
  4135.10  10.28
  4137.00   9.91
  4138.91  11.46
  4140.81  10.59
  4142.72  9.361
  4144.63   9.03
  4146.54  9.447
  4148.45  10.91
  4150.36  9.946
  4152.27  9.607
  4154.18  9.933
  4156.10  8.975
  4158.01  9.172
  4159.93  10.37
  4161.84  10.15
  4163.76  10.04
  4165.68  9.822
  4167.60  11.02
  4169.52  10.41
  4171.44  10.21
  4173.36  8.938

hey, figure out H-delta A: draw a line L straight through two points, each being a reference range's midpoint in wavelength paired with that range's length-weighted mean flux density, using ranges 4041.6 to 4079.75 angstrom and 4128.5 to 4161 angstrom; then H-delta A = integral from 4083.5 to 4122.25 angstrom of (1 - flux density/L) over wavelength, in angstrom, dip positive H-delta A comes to 7.3 angstrom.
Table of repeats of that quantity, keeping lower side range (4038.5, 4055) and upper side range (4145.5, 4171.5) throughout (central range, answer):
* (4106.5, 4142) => 2.3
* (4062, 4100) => 3.7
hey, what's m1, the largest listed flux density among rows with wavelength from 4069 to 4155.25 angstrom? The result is 11.46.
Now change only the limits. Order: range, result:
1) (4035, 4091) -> 12.15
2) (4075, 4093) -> 11.19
